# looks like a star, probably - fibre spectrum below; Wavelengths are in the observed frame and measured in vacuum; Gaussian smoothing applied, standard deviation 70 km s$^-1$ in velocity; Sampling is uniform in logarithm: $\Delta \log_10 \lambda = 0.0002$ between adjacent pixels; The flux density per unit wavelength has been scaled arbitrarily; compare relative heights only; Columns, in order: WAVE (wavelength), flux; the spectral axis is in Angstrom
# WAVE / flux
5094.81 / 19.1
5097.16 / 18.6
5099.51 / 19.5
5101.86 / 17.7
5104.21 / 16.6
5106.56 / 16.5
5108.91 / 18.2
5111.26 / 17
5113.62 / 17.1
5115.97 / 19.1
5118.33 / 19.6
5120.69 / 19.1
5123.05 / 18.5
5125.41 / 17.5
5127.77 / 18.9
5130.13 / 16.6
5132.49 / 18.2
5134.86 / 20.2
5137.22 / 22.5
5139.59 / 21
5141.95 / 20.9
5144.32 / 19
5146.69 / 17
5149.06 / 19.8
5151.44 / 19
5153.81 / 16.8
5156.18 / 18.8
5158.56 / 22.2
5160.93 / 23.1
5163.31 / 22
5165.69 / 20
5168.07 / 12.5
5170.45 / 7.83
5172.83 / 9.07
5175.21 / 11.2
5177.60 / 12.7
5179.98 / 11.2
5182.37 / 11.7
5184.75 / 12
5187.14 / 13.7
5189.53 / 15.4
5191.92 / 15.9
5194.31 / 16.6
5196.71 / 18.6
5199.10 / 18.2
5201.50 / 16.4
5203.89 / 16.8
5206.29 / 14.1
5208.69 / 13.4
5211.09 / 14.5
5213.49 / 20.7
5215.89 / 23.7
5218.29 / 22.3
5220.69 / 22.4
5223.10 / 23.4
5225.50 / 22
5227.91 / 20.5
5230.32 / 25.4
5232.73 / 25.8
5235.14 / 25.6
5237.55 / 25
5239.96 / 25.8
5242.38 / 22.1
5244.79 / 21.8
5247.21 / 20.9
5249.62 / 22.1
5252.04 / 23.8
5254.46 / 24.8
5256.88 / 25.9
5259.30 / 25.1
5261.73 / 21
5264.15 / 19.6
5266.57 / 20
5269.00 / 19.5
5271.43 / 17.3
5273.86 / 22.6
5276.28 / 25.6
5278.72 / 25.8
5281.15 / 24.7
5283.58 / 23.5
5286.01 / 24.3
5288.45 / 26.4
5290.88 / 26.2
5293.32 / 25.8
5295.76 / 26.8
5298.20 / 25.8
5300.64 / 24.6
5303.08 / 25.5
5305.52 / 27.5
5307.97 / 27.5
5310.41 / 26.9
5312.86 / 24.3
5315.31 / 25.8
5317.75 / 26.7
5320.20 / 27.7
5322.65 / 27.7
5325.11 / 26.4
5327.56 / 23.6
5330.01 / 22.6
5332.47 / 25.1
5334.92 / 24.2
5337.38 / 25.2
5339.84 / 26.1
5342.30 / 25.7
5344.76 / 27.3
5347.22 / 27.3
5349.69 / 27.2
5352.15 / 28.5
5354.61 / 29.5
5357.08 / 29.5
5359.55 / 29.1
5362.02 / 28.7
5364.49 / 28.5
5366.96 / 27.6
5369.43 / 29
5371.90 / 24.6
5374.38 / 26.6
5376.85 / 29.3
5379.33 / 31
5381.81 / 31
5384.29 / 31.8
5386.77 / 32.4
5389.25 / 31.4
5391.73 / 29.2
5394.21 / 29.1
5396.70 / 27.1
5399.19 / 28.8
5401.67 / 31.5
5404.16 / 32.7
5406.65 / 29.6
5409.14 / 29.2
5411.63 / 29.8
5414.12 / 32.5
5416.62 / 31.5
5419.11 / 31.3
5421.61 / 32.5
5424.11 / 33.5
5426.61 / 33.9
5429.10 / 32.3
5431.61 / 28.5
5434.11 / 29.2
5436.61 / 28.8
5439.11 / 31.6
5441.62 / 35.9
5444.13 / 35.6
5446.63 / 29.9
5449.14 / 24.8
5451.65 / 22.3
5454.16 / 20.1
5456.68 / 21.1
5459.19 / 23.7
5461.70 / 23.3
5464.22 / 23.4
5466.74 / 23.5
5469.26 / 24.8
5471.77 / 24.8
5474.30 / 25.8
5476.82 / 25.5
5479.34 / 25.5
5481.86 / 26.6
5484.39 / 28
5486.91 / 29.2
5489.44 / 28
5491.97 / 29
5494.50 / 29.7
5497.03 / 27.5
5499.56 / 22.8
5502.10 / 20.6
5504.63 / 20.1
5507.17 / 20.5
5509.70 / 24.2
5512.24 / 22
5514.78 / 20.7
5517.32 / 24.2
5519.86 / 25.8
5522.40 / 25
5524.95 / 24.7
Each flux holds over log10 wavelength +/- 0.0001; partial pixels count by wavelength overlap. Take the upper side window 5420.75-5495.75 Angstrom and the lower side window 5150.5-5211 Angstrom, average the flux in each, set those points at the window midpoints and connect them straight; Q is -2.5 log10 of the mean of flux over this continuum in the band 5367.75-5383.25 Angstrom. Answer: -0.19 mag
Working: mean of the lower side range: 15.5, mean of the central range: 28.6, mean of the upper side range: 27.7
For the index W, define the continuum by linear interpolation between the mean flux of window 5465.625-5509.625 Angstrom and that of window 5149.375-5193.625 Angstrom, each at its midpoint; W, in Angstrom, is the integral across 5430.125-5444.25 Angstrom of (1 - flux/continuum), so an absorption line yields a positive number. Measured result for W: -4.4 Angstrom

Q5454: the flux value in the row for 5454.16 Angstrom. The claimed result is 20.1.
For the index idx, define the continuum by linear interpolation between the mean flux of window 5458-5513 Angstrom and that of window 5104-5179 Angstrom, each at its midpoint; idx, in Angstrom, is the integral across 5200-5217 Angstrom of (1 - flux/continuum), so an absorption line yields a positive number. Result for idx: 1.86 Angstrom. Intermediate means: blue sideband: 17.8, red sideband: 25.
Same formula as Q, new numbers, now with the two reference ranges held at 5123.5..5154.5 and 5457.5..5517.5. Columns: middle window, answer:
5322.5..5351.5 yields -0.15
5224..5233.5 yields -0.14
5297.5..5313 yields -0.20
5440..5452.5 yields -0.24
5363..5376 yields -0.20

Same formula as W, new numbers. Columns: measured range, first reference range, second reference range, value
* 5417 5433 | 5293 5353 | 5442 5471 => -4.2 Angstrom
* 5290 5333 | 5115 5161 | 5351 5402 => 0.9 Angstrom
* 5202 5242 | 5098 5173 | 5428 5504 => -1.4 Angstrom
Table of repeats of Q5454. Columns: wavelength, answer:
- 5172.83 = 9.07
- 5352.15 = 28.5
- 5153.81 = 16.8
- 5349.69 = 27.2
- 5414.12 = 32.5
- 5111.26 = 17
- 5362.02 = 28.7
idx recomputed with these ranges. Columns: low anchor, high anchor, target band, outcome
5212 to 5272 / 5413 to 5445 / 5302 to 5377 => 2.07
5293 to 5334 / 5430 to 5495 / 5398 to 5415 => -2.60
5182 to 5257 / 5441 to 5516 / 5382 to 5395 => -4.13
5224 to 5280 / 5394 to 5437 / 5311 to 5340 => 1.08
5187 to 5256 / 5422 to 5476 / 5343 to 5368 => -3.67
